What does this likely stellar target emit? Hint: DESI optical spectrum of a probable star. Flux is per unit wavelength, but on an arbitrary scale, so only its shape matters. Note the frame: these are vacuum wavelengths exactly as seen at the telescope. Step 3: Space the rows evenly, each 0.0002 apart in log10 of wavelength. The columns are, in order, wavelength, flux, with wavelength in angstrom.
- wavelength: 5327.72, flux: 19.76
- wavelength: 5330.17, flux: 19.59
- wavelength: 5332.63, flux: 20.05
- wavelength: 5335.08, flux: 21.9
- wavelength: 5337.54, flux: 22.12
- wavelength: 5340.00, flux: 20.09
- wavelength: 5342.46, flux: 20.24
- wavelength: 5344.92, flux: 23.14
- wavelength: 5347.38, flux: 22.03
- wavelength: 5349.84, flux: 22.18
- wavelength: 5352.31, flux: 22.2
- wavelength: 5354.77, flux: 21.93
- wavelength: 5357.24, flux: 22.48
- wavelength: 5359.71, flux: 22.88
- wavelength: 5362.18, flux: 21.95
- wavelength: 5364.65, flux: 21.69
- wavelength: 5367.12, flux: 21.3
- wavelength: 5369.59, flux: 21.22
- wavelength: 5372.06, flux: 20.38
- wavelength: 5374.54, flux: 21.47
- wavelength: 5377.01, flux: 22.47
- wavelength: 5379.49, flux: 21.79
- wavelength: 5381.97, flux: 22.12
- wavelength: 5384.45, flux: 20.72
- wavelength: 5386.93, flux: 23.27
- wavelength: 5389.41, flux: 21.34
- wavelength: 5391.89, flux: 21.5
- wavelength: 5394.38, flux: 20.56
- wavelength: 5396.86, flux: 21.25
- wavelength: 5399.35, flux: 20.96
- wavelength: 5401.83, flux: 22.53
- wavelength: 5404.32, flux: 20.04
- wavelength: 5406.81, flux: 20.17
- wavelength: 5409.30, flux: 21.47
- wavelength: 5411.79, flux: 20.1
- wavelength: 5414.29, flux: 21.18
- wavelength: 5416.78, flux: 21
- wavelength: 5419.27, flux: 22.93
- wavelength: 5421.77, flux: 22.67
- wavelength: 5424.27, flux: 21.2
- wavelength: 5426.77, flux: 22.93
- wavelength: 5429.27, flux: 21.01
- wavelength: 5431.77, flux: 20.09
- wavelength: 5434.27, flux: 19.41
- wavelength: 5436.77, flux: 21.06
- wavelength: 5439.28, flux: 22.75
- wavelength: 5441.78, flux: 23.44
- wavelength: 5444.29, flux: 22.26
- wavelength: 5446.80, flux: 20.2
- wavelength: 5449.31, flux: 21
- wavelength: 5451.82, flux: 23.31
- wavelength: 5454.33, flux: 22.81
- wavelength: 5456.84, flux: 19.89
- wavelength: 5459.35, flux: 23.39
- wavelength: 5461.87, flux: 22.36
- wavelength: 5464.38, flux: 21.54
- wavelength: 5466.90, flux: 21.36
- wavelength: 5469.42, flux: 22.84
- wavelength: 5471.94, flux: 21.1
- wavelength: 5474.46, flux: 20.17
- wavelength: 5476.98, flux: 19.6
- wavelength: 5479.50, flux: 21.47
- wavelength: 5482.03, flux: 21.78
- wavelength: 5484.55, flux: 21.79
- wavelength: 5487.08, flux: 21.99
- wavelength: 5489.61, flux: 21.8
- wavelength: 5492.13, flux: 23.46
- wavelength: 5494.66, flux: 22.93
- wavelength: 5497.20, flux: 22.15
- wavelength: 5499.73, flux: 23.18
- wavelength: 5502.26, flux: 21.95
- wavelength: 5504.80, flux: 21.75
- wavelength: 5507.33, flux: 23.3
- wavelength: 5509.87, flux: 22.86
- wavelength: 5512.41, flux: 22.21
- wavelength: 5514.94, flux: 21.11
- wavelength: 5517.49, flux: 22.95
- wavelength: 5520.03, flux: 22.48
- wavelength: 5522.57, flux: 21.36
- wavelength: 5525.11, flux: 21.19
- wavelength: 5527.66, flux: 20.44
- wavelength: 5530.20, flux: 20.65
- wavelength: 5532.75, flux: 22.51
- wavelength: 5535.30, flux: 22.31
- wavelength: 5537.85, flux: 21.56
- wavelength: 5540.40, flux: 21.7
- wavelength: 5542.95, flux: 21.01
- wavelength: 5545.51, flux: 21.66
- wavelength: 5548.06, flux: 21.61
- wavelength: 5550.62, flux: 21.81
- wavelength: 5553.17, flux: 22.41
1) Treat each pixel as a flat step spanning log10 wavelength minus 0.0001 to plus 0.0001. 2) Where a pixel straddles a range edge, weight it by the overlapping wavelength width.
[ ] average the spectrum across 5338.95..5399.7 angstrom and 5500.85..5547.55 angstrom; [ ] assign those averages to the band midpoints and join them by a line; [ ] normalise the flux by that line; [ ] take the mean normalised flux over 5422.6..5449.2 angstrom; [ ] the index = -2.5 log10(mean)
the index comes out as 0.02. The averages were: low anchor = 21.7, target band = 21.4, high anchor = 21.8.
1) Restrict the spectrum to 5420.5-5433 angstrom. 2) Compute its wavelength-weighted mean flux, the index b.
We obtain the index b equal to 21.6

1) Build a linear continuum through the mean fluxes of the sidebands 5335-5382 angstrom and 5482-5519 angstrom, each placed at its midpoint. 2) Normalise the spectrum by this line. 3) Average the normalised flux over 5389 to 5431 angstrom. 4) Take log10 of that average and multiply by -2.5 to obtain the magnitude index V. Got 0.03 mag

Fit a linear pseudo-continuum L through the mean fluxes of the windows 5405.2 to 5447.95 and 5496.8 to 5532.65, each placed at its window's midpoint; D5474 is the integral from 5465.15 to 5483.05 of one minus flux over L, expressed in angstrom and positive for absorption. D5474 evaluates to 0.4 angstrom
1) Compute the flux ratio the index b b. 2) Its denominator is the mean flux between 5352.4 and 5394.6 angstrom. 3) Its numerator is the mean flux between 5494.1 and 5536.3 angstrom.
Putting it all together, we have 1.01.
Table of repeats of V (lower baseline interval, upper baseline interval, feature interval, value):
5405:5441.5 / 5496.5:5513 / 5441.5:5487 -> 0.013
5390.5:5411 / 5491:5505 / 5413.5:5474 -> 0.000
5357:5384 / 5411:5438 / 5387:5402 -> 0.005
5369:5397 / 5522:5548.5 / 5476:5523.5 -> -0.033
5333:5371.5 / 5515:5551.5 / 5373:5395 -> 0.002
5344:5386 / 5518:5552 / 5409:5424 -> 0.013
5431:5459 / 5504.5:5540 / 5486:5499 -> -0.036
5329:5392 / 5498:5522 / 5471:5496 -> 0.032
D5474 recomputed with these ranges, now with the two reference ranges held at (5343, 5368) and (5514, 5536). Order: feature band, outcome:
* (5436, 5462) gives -0.2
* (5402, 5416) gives 0.8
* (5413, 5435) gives 0.5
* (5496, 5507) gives -0.3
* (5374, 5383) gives 0.0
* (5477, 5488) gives 0.1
